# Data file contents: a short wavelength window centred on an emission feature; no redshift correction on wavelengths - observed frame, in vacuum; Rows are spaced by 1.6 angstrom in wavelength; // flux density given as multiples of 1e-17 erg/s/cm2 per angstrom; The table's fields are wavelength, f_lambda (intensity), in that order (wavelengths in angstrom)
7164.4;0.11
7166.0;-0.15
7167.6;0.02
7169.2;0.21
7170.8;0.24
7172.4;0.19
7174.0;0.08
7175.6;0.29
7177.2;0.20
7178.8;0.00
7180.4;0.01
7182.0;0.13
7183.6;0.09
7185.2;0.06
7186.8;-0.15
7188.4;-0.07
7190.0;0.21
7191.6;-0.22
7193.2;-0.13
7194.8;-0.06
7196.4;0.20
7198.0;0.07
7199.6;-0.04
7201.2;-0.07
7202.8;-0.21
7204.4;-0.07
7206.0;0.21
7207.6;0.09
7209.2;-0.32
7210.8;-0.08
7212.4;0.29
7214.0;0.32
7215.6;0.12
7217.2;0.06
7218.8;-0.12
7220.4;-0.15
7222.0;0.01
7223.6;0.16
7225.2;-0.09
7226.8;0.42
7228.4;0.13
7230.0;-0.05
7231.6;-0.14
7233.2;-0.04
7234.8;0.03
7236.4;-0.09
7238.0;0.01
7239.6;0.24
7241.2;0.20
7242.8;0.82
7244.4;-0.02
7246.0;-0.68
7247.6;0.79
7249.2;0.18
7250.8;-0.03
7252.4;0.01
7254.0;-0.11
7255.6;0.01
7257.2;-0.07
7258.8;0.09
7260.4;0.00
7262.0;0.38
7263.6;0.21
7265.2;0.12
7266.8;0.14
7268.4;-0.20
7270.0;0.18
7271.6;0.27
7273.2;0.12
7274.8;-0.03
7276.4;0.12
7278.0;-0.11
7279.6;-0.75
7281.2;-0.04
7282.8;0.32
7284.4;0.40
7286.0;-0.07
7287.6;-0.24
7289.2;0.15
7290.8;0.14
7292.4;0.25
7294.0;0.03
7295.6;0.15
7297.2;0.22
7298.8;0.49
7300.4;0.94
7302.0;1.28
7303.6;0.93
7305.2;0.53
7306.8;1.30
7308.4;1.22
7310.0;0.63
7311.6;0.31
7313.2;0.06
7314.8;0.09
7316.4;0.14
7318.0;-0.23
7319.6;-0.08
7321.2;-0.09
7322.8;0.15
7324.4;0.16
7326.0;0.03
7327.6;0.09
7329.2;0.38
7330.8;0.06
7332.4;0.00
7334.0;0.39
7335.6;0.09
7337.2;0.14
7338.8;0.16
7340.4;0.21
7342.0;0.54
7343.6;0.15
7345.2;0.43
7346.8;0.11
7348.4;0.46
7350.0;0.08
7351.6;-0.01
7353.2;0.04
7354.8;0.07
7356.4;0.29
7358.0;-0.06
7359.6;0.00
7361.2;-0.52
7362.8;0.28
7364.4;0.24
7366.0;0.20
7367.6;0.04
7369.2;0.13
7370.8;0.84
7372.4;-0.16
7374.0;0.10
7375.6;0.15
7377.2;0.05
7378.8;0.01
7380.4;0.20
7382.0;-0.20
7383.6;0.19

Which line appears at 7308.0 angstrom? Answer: [O II]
